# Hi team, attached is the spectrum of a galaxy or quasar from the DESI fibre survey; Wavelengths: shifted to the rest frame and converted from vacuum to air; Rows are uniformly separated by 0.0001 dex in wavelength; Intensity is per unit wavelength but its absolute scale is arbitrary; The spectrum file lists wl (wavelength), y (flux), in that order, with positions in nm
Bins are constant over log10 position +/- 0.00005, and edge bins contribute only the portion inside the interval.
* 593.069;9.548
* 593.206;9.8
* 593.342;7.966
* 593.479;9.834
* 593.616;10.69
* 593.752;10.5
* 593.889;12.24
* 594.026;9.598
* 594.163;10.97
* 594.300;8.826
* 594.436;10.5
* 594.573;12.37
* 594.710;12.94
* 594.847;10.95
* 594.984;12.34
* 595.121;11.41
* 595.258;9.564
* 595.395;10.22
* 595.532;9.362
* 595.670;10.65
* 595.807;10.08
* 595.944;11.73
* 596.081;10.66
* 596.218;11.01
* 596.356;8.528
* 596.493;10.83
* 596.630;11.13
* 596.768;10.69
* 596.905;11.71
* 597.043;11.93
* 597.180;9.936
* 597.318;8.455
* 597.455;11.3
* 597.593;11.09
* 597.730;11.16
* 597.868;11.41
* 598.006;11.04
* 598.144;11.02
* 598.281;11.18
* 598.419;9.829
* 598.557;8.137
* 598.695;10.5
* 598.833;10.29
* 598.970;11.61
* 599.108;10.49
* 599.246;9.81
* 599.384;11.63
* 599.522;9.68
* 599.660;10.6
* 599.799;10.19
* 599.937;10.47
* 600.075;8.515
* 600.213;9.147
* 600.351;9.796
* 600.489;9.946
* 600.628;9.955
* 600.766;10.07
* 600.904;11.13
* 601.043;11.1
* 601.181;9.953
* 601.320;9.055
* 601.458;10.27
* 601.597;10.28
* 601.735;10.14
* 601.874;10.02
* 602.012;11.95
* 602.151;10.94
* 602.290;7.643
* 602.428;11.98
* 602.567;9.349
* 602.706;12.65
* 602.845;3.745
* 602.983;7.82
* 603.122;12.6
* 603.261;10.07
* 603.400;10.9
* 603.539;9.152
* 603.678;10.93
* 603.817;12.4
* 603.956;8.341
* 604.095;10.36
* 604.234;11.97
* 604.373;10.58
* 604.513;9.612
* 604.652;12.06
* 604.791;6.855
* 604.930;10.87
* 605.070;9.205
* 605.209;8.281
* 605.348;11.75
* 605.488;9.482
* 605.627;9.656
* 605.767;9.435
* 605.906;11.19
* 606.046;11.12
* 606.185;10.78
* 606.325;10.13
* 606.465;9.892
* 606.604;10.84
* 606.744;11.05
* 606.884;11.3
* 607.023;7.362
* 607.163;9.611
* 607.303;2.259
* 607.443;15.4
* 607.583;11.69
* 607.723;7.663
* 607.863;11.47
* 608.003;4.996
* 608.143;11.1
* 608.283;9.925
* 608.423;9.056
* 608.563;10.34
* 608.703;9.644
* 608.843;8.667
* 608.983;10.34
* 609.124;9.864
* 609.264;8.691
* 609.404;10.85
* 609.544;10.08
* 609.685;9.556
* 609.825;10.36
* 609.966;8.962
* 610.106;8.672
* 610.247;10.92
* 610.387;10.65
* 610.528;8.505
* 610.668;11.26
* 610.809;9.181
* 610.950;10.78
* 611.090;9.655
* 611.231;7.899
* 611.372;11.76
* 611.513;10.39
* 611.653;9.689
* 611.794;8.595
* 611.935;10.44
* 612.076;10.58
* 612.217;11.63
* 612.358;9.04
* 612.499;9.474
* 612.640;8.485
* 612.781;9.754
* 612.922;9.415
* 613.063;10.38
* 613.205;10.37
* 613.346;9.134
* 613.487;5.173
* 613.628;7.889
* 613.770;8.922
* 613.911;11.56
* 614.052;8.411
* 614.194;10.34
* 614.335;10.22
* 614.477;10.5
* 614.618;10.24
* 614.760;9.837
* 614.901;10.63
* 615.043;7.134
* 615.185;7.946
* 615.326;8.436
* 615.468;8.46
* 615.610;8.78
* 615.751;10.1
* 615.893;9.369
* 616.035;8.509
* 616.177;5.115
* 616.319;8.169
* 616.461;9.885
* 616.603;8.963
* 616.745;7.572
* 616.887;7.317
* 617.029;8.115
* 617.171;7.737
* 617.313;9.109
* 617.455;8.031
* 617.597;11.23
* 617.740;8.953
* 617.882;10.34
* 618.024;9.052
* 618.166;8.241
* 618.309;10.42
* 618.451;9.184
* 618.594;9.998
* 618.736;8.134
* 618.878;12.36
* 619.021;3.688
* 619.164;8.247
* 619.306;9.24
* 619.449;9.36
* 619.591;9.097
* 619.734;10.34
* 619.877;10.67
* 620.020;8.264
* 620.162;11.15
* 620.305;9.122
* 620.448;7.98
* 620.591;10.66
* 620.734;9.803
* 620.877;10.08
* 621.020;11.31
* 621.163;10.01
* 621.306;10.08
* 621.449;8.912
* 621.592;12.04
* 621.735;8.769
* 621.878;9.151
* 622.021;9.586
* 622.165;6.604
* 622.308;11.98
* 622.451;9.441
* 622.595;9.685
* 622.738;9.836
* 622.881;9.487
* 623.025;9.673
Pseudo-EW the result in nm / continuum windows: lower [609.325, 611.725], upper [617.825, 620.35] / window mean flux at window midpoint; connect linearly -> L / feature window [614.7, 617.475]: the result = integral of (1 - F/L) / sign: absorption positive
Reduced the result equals 0.31 nm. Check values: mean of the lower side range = 9.95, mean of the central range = 8.46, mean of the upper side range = 9.27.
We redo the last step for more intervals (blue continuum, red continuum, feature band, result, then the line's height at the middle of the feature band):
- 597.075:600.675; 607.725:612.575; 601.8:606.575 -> -0.03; 10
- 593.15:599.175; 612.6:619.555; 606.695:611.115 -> -0.06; 9.55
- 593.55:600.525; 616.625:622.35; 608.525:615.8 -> 0.09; 9.7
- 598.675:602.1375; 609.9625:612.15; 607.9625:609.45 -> 0.08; 9.98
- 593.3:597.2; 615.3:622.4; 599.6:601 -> 0.05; 10.4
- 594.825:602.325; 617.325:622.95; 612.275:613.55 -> 0.10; 9.81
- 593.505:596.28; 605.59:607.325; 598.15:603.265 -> 0.11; 10.3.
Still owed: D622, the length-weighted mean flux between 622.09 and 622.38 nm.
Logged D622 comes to 9.29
